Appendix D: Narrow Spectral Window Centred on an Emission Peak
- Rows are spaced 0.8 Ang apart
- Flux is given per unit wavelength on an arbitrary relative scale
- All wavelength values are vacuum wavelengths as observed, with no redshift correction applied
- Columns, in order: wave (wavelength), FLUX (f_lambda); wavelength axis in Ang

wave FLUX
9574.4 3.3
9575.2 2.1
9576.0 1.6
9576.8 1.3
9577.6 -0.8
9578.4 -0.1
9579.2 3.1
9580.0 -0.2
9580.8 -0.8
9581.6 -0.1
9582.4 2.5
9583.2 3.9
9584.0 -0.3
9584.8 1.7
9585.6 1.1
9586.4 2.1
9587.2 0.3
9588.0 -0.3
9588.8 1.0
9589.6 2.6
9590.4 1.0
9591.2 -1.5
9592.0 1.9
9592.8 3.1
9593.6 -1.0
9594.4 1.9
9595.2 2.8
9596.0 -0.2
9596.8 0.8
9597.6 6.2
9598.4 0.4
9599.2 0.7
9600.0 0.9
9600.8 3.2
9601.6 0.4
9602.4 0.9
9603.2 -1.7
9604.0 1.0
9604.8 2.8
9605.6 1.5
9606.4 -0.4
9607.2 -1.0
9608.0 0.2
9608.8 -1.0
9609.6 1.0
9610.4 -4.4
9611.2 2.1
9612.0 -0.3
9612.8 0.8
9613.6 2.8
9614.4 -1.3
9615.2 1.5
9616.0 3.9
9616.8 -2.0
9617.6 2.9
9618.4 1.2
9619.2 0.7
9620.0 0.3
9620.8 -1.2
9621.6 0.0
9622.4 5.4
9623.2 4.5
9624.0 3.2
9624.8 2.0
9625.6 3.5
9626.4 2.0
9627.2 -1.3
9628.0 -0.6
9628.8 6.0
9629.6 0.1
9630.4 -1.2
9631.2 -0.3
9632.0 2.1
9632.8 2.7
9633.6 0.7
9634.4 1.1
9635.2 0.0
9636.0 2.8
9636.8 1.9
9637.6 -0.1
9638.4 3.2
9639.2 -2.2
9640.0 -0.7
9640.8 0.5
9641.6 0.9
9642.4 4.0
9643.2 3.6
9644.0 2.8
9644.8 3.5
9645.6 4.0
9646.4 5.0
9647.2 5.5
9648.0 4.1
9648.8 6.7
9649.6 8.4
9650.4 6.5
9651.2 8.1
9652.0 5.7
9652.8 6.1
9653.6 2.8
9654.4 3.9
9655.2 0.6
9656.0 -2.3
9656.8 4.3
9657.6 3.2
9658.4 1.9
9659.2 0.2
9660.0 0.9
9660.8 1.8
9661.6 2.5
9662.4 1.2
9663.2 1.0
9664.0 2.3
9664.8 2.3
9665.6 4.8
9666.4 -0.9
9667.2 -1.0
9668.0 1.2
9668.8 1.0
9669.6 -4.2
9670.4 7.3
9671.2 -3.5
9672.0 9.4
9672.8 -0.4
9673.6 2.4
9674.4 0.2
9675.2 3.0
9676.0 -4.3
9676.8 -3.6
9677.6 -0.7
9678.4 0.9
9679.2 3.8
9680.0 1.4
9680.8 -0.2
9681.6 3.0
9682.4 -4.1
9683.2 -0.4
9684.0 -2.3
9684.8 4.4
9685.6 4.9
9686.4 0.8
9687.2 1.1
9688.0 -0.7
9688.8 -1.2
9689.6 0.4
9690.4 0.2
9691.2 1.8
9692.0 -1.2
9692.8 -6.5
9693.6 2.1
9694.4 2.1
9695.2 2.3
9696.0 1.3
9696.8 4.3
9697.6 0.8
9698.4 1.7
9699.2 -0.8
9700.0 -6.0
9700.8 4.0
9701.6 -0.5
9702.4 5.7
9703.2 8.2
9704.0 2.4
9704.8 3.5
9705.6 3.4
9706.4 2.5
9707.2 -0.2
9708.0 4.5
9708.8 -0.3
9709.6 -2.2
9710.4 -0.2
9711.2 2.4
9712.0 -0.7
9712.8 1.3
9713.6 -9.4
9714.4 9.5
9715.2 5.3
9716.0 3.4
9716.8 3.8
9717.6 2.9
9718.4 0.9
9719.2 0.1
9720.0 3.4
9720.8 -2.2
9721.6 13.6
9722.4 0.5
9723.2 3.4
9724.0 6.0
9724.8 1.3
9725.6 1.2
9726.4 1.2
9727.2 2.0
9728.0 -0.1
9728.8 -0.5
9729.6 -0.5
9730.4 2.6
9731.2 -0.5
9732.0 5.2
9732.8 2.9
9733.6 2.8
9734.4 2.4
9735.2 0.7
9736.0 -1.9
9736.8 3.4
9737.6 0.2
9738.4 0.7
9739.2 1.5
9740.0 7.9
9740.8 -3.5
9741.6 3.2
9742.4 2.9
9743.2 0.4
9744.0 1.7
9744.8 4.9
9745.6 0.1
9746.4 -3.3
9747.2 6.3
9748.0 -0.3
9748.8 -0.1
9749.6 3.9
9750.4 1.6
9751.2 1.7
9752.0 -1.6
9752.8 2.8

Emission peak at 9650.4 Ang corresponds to H-beta 4861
